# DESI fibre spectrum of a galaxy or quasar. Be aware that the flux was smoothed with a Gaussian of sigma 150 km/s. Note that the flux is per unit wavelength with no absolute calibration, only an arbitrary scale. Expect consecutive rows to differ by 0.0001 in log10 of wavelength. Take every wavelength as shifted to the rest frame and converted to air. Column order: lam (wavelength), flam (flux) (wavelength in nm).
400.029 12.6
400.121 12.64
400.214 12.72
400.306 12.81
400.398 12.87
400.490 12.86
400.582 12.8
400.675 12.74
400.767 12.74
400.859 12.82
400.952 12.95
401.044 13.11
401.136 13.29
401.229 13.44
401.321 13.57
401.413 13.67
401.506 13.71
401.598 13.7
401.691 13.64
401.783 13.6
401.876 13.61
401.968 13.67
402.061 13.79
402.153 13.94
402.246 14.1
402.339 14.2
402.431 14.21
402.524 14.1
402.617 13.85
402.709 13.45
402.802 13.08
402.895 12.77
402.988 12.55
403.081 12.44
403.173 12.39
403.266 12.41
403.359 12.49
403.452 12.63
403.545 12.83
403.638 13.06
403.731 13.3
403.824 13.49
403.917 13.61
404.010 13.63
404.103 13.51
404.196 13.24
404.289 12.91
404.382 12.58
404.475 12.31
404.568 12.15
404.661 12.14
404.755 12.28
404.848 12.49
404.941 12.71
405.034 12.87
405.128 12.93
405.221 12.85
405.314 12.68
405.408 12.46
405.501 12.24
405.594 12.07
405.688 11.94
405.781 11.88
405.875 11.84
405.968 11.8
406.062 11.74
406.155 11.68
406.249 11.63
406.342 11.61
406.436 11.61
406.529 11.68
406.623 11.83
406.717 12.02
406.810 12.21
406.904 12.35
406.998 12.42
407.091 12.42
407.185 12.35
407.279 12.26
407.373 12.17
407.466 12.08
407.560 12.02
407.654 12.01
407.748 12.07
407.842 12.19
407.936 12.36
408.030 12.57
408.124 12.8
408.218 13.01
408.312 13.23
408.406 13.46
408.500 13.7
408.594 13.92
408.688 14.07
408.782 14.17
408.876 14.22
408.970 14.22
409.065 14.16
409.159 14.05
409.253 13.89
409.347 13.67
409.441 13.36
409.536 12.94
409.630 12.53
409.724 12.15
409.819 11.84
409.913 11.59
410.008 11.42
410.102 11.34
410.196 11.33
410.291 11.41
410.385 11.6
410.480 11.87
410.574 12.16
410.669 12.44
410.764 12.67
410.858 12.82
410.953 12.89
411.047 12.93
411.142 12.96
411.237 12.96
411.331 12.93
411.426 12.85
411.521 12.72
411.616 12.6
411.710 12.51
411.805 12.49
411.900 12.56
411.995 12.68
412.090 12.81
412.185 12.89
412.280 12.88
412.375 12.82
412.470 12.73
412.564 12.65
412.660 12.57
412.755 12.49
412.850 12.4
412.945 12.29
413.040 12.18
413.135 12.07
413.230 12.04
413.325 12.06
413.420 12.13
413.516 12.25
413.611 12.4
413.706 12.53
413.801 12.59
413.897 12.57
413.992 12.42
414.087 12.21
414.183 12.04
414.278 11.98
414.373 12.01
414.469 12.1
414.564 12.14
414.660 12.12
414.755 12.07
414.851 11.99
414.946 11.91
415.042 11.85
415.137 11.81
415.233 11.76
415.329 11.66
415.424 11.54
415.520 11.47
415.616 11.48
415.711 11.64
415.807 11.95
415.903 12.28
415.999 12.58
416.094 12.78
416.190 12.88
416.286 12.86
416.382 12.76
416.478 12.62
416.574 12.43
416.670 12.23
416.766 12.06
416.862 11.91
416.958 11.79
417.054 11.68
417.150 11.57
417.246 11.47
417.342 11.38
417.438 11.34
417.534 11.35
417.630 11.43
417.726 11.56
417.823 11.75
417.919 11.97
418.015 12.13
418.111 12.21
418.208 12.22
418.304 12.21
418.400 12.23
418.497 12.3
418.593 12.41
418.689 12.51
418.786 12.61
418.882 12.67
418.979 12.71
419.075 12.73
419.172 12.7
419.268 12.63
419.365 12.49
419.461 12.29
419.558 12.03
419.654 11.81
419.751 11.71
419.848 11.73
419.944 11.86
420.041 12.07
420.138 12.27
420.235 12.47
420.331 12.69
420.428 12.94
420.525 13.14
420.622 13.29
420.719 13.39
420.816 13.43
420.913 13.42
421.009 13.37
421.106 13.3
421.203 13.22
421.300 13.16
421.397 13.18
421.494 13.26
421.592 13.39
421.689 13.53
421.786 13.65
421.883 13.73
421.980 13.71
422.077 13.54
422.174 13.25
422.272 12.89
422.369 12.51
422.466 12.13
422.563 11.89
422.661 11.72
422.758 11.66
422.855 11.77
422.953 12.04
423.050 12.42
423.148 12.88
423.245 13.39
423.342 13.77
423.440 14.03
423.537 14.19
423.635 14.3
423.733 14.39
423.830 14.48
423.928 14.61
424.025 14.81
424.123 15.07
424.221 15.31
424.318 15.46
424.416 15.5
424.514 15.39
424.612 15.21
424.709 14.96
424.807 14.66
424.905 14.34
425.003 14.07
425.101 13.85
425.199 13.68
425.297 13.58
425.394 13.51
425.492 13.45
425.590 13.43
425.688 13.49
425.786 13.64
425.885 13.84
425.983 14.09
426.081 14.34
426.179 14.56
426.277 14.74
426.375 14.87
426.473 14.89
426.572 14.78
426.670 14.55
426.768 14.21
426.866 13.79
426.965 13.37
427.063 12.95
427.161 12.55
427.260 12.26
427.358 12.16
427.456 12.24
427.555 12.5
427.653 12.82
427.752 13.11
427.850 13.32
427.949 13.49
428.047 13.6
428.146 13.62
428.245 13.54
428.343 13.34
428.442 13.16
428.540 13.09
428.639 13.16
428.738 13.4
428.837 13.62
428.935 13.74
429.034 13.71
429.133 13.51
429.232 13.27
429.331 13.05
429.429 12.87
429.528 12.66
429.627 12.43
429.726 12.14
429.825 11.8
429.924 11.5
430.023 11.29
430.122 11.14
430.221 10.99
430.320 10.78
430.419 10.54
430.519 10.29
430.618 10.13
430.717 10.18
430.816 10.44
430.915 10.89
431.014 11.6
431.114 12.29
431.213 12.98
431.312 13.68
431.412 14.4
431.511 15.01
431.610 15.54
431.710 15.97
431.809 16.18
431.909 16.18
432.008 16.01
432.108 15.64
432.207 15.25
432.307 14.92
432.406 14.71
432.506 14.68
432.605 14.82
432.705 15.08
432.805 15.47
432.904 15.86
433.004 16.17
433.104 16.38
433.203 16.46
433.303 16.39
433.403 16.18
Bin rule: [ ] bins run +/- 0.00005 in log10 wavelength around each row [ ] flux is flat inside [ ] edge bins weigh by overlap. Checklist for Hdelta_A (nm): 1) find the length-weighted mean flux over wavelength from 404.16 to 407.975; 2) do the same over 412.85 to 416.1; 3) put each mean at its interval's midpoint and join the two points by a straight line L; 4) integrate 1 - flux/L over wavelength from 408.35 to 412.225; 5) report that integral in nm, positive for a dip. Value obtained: -0.21 nm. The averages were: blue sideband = 12.2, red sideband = 12.1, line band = 12.8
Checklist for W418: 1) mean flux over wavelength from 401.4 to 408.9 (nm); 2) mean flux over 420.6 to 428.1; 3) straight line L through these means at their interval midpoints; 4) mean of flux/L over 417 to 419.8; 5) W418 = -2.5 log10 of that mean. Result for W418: 0.111 mag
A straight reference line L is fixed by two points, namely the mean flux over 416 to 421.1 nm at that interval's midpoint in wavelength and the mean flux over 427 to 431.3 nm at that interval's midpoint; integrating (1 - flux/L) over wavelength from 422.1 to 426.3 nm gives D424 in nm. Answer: -0.49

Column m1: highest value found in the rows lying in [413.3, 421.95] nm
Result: 13.73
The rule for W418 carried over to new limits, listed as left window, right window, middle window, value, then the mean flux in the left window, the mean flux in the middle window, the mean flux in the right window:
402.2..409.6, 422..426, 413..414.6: 0.084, 12.8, 12.2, 13.7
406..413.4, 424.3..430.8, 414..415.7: 0.074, 12.6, 11.9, 13.2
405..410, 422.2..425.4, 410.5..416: 0.058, 12.6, 12.3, 13.8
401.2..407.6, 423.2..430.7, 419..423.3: 0.043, 12.8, 12.7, 13.4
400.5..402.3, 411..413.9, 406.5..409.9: 0.004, 13.4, 12.8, 12.6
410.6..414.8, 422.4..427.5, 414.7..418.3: 0.081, 12.5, 12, 13.8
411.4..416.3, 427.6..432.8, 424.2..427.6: -0.084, 12.3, 14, 13.2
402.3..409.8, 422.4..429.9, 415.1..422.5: 0.071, 12.8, 12.4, 13.6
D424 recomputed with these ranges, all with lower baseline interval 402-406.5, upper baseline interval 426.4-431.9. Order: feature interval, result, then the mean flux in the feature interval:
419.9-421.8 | -0.03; 13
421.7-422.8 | 0.00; 12.8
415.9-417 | 0.03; 12.4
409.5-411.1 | 0.09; 12.1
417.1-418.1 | 0.10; 11.6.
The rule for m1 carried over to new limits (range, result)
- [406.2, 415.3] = 14.22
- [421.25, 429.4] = 15.5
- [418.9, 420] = 12.73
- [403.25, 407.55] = 13.63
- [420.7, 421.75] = 13.53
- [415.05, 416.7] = 12.88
